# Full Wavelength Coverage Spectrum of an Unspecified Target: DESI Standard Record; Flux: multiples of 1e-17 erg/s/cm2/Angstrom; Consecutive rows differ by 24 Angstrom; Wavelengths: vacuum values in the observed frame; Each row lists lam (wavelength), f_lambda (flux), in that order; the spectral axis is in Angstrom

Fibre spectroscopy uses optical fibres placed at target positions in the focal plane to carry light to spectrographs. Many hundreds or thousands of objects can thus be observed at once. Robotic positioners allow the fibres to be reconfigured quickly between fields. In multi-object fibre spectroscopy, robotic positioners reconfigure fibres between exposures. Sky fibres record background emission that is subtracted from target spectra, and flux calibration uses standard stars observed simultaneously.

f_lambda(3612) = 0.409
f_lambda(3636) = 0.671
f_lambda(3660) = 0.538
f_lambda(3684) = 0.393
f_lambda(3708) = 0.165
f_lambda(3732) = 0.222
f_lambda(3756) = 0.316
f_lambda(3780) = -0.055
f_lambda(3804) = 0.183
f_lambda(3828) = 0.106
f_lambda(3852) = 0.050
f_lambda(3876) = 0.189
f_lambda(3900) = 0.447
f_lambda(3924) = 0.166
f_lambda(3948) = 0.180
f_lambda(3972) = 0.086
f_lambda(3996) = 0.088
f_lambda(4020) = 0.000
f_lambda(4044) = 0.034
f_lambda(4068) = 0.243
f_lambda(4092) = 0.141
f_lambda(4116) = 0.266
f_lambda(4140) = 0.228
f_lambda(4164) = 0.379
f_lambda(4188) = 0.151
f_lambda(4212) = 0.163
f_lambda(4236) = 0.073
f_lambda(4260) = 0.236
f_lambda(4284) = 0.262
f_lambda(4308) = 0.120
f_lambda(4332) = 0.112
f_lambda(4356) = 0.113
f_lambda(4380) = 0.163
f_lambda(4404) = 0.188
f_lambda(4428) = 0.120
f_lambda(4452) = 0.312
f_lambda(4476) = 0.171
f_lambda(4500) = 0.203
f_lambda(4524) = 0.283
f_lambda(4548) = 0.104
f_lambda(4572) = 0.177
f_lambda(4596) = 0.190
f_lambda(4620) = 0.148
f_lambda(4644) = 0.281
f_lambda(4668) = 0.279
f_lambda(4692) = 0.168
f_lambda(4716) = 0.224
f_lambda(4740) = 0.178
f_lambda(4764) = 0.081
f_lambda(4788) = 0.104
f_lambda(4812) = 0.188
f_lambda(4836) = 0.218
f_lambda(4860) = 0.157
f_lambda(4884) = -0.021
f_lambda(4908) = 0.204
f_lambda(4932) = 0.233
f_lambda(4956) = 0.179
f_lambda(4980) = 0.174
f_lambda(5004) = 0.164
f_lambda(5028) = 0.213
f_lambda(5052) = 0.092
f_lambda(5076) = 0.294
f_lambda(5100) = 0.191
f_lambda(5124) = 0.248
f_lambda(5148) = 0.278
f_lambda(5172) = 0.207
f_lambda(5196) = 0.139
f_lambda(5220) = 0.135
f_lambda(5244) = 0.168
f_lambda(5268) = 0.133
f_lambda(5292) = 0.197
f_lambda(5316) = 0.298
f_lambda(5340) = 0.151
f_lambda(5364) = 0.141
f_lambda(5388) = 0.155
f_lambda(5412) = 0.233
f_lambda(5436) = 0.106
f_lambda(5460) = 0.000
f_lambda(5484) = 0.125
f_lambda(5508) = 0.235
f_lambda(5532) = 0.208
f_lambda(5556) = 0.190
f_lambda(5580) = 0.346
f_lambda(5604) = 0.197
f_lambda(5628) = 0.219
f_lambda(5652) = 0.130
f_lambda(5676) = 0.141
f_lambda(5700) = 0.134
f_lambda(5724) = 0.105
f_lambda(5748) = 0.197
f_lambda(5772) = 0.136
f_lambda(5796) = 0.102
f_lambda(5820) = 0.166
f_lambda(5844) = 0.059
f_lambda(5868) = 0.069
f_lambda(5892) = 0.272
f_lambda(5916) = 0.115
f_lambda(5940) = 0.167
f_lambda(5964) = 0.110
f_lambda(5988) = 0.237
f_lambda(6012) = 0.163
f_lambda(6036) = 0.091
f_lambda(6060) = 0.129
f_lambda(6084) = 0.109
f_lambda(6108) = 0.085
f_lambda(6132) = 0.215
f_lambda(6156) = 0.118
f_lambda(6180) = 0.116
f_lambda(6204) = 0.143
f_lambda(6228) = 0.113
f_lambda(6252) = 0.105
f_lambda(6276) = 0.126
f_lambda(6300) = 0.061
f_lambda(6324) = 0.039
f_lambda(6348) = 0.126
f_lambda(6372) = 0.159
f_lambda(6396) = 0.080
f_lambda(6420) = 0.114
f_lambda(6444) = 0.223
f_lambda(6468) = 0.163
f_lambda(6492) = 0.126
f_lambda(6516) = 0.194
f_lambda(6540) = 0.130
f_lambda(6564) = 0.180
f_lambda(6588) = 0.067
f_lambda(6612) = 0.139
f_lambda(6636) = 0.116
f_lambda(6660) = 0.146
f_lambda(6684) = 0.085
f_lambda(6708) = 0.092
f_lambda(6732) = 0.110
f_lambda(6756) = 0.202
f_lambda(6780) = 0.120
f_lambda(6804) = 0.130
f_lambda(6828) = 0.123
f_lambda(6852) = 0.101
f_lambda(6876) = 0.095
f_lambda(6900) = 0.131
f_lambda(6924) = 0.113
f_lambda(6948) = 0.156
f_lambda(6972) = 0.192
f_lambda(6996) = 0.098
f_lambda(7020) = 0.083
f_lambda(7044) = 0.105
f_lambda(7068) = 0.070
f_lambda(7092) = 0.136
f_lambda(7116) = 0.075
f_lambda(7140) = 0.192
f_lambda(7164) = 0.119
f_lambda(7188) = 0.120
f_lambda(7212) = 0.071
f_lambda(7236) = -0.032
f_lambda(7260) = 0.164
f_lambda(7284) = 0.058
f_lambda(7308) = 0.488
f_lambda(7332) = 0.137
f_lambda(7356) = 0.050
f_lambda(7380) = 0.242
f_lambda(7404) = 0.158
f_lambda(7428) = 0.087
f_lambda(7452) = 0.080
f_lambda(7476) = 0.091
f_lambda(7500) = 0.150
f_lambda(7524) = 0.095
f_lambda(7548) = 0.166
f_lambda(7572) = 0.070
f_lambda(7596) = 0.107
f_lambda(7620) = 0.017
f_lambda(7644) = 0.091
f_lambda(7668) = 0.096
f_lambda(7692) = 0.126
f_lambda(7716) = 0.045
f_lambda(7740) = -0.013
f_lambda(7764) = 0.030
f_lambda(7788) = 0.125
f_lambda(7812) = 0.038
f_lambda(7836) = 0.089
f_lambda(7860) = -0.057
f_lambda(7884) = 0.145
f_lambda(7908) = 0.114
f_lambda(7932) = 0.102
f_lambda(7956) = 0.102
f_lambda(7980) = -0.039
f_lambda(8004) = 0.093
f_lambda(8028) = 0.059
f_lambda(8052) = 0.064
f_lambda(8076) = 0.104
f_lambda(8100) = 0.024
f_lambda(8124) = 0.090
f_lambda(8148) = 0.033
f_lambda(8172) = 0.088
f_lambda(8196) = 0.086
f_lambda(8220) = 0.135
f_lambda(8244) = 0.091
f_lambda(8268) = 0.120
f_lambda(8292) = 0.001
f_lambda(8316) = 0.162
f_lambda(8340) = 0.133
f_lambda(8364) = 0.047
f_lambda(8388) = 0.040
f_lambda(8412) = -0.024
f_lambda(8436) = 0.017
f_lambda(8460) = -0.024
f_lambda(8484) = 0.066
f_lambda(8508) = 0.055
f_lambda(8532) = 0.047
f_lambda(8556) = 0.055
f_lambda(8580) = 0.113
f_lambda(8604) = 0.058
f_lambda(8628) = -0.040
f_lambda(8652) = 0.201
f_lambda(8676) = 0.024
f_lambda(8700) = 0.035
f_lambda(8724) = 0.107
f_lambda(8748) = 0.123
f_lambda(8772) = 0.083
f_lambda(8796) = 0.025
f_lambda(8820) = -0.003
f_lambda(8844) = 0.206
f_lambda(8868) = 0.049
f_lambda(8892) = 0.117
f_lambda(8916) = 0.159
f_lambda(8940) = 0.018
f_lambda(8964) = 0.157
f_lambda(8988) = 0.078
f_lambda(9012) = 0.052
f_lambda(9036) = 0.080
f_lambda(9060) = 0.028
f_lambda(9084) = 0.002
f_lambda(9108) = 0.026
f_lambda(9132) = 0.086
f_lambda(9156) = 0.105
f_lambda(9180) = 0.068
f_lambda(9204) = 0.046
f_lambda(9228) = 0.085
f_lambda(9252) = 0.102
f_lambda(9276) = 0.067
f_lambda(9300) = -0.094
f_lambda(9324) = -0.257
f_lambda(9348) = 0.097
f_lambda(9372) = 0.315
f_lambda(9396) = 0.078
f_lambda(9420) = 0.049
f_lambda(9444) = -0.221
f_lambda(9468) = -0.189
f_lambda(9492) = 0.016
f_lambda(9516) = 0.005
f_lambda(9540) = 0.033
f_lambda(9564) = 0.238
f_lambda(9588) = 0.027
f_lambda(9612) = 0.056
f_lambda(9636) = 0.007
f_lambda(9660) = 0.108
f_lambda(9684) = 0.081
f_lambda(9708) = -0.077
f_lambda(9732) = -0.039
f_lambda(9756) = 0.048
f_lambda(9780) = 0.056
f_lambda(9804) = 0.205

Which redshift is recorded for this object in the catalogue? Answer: 0.114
